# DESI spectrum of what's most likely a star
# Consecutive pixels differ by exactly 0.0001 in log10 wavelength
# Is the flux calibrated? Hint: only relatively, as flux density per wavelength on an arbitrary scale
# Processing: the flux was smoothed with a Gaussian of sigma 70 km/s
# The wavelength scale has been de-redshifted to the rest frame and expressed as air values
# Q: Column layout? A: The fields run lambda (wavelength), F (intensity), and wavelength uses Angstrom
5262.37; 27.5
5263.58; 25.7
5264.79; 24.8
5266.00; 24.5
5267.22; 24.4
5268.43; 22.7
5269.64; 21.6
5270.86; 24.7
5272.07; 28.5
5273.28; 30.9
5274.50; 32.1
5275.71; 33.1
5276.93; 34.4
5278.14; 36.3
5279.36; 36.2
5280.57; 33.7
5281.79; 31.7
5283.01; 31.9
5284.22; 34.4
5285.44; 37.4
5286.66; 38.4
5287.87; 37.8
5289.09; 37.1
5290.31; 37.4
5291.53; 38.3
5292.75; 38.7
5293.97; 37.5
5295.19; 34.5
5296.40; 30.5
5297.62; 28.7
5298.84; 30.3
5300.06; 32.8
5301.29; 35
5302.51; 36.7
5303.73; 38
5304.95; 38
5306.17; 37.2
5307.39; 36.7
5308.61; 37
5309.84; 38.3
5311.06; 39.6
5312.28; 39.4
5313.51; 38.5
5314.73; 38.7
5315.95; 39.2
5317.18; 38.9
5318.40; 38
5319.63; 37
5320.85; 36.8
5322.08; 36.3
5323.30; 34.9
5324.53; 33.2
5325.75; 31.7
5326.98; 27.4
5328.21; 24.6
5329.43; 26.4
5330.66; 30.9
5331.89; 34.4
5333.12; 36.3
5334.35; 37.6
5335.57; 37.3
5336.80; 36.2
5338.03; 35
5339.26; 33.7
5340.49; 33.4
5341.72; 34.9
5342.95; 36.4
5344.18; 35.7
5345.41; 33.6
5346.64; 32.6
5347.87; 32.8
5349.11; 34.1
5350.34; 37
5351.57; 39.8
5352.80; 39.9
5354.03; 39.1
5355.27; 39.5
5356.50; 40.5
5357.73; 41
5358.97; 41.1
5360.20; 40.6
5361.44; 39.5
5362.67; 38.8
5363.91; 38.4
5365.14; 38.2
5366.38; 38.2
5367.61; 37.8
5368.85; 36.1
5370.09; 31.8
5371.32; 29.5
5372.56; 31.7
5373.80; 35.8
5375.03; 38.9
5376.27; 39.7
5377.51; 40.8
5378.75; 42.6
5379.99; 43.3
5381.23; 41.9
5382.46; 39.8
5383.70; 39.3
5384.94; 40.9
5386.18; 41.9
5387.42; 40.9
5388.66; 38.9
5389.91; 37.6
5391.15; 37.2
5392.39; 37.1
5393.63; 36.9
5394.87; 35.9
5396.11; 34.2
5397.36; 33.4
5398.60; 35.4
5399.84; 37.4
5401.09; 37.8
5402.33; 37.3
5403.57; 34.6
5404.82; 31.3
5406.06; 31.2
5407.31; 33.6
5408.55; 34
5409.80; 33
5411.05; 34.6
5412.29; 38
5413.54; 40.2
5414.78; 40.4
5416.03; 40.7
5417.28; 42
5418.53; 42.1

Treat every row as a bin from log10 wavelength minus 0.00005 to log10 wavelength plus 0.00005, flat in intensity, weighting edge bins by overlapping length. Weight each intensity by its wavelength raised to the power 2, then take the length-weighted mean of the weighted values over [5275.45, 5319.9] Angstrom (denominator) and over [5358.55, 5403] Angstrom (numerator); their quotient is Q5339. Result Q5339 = 1.1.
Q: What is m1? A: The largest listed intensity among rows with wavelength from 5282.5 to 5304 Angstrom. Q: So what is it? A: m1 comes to 38.7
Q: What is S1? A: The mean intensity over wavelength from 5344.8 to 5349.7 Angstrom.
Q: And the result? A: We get 33.2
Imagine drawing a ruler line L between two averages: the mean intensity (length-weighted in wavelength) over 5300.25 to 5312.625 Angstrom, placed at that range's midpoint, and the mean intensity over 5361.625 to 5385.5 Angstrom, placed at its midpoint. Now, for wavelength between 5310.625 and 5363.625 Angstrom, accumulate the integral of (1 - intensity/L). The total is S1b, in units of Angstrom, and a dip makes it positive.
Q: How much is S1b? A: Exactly 2.3 Angstrom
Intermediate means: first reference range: 37.4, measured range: 36.1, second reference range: 38.1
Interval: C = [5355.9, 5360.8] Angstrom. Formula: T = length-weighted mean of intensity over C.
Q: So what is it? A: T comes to 40.8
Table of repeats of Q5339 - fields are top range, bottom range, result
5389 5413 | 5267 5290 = 1.15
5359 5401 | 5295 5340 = 1.11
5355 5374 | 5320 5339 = 1.14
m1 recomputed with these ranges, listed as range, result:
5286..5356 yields 39.9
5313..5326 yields 39.2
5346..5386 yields 43.3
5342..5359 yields 41.1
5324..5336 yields 37.6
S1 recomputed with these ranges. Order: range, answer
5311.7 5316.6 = 38.9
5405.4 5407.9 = 32.4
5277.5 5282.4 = 34.5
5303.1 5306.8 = 37.8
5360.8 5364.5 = 38.8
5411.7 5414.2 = 39.2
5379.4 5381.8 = 42.6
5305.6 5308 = 37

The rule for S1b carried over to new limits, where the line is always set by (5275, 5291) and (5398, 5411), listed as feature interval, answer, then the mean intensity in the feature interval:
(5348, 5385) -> -3.8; 38.4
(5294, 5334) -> 0.3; 34.9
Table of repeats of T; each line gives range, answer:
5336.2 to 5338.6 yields 35.6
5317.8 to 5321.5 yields 37.2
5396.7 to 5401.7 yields 35.9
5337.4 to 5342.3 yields 34.2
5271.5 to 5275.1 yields 30.5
